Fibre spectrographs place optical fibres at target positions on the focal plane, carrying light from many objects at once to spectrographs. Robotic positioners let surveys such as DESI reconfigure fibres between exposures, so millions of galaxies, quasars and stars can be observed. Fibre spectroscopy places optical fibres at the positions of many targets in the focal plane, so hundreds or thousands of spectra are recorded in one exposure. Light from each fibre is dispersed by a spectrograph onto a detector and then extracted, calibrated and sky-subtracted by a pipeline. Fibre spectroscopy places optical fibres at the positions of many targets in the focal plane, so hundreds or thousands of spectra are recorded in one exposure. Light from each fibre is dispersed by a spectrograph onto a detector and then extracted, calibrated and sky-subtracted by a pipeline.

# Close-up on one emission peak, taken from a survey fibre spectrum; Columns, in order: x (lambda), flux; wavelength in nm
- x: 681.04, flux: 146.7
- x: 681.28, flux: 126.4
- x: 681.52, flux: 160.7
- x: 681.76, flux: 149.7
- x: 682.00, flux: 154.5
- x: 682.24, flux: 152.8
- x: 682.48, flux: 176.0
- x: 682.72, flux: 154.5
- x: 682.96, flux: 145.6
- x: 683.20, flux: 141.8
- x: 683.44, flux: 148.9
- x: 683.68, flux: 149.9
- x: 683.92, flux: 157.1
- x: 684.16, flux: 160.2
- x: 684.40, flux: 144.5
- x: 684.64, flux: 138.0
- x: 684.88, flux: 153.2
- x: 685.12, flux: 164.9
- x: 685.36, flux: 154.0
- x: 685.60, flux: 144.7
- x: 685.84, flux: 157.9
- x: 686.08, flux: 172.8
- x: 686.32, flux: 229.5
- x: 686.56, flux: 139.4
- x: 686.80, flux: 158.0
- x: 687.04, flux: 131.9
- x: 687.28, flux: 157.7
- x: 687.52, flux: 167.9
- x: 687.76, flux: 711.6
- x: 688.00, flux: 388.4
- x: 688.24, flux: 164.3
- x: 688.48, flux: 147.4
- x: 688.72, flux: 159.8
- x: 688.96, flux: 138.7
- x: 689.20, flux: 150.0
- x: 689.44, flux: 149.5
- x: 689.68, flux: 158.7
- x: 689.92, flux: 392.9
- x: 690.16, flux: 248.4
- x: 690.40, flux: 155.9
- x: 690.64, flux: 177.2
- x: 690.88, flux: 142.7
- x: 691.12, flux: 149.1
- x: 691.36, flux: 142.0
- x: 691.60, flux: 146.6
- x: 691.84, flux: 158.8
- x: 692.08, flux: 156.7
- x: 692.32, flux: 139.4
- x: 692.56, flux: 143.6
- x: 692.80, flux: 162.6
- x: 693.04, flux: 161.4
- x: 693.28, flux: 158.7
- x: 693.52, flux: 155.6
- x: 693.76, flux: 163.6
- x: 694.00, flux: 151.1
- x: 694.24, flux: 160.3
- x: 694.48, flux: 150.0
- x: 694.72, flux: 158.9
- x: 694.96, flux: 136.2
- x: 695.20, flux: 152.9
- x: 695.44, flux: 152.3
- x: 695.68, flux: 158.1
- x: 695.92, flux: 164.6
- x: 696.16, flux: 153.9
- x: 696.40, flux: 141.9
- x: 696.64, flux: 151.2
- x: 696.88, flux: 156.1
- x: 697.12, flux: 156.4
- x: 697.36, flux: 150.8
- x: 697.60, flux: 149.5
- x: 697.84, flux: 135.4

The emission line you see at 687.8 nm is Halpha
